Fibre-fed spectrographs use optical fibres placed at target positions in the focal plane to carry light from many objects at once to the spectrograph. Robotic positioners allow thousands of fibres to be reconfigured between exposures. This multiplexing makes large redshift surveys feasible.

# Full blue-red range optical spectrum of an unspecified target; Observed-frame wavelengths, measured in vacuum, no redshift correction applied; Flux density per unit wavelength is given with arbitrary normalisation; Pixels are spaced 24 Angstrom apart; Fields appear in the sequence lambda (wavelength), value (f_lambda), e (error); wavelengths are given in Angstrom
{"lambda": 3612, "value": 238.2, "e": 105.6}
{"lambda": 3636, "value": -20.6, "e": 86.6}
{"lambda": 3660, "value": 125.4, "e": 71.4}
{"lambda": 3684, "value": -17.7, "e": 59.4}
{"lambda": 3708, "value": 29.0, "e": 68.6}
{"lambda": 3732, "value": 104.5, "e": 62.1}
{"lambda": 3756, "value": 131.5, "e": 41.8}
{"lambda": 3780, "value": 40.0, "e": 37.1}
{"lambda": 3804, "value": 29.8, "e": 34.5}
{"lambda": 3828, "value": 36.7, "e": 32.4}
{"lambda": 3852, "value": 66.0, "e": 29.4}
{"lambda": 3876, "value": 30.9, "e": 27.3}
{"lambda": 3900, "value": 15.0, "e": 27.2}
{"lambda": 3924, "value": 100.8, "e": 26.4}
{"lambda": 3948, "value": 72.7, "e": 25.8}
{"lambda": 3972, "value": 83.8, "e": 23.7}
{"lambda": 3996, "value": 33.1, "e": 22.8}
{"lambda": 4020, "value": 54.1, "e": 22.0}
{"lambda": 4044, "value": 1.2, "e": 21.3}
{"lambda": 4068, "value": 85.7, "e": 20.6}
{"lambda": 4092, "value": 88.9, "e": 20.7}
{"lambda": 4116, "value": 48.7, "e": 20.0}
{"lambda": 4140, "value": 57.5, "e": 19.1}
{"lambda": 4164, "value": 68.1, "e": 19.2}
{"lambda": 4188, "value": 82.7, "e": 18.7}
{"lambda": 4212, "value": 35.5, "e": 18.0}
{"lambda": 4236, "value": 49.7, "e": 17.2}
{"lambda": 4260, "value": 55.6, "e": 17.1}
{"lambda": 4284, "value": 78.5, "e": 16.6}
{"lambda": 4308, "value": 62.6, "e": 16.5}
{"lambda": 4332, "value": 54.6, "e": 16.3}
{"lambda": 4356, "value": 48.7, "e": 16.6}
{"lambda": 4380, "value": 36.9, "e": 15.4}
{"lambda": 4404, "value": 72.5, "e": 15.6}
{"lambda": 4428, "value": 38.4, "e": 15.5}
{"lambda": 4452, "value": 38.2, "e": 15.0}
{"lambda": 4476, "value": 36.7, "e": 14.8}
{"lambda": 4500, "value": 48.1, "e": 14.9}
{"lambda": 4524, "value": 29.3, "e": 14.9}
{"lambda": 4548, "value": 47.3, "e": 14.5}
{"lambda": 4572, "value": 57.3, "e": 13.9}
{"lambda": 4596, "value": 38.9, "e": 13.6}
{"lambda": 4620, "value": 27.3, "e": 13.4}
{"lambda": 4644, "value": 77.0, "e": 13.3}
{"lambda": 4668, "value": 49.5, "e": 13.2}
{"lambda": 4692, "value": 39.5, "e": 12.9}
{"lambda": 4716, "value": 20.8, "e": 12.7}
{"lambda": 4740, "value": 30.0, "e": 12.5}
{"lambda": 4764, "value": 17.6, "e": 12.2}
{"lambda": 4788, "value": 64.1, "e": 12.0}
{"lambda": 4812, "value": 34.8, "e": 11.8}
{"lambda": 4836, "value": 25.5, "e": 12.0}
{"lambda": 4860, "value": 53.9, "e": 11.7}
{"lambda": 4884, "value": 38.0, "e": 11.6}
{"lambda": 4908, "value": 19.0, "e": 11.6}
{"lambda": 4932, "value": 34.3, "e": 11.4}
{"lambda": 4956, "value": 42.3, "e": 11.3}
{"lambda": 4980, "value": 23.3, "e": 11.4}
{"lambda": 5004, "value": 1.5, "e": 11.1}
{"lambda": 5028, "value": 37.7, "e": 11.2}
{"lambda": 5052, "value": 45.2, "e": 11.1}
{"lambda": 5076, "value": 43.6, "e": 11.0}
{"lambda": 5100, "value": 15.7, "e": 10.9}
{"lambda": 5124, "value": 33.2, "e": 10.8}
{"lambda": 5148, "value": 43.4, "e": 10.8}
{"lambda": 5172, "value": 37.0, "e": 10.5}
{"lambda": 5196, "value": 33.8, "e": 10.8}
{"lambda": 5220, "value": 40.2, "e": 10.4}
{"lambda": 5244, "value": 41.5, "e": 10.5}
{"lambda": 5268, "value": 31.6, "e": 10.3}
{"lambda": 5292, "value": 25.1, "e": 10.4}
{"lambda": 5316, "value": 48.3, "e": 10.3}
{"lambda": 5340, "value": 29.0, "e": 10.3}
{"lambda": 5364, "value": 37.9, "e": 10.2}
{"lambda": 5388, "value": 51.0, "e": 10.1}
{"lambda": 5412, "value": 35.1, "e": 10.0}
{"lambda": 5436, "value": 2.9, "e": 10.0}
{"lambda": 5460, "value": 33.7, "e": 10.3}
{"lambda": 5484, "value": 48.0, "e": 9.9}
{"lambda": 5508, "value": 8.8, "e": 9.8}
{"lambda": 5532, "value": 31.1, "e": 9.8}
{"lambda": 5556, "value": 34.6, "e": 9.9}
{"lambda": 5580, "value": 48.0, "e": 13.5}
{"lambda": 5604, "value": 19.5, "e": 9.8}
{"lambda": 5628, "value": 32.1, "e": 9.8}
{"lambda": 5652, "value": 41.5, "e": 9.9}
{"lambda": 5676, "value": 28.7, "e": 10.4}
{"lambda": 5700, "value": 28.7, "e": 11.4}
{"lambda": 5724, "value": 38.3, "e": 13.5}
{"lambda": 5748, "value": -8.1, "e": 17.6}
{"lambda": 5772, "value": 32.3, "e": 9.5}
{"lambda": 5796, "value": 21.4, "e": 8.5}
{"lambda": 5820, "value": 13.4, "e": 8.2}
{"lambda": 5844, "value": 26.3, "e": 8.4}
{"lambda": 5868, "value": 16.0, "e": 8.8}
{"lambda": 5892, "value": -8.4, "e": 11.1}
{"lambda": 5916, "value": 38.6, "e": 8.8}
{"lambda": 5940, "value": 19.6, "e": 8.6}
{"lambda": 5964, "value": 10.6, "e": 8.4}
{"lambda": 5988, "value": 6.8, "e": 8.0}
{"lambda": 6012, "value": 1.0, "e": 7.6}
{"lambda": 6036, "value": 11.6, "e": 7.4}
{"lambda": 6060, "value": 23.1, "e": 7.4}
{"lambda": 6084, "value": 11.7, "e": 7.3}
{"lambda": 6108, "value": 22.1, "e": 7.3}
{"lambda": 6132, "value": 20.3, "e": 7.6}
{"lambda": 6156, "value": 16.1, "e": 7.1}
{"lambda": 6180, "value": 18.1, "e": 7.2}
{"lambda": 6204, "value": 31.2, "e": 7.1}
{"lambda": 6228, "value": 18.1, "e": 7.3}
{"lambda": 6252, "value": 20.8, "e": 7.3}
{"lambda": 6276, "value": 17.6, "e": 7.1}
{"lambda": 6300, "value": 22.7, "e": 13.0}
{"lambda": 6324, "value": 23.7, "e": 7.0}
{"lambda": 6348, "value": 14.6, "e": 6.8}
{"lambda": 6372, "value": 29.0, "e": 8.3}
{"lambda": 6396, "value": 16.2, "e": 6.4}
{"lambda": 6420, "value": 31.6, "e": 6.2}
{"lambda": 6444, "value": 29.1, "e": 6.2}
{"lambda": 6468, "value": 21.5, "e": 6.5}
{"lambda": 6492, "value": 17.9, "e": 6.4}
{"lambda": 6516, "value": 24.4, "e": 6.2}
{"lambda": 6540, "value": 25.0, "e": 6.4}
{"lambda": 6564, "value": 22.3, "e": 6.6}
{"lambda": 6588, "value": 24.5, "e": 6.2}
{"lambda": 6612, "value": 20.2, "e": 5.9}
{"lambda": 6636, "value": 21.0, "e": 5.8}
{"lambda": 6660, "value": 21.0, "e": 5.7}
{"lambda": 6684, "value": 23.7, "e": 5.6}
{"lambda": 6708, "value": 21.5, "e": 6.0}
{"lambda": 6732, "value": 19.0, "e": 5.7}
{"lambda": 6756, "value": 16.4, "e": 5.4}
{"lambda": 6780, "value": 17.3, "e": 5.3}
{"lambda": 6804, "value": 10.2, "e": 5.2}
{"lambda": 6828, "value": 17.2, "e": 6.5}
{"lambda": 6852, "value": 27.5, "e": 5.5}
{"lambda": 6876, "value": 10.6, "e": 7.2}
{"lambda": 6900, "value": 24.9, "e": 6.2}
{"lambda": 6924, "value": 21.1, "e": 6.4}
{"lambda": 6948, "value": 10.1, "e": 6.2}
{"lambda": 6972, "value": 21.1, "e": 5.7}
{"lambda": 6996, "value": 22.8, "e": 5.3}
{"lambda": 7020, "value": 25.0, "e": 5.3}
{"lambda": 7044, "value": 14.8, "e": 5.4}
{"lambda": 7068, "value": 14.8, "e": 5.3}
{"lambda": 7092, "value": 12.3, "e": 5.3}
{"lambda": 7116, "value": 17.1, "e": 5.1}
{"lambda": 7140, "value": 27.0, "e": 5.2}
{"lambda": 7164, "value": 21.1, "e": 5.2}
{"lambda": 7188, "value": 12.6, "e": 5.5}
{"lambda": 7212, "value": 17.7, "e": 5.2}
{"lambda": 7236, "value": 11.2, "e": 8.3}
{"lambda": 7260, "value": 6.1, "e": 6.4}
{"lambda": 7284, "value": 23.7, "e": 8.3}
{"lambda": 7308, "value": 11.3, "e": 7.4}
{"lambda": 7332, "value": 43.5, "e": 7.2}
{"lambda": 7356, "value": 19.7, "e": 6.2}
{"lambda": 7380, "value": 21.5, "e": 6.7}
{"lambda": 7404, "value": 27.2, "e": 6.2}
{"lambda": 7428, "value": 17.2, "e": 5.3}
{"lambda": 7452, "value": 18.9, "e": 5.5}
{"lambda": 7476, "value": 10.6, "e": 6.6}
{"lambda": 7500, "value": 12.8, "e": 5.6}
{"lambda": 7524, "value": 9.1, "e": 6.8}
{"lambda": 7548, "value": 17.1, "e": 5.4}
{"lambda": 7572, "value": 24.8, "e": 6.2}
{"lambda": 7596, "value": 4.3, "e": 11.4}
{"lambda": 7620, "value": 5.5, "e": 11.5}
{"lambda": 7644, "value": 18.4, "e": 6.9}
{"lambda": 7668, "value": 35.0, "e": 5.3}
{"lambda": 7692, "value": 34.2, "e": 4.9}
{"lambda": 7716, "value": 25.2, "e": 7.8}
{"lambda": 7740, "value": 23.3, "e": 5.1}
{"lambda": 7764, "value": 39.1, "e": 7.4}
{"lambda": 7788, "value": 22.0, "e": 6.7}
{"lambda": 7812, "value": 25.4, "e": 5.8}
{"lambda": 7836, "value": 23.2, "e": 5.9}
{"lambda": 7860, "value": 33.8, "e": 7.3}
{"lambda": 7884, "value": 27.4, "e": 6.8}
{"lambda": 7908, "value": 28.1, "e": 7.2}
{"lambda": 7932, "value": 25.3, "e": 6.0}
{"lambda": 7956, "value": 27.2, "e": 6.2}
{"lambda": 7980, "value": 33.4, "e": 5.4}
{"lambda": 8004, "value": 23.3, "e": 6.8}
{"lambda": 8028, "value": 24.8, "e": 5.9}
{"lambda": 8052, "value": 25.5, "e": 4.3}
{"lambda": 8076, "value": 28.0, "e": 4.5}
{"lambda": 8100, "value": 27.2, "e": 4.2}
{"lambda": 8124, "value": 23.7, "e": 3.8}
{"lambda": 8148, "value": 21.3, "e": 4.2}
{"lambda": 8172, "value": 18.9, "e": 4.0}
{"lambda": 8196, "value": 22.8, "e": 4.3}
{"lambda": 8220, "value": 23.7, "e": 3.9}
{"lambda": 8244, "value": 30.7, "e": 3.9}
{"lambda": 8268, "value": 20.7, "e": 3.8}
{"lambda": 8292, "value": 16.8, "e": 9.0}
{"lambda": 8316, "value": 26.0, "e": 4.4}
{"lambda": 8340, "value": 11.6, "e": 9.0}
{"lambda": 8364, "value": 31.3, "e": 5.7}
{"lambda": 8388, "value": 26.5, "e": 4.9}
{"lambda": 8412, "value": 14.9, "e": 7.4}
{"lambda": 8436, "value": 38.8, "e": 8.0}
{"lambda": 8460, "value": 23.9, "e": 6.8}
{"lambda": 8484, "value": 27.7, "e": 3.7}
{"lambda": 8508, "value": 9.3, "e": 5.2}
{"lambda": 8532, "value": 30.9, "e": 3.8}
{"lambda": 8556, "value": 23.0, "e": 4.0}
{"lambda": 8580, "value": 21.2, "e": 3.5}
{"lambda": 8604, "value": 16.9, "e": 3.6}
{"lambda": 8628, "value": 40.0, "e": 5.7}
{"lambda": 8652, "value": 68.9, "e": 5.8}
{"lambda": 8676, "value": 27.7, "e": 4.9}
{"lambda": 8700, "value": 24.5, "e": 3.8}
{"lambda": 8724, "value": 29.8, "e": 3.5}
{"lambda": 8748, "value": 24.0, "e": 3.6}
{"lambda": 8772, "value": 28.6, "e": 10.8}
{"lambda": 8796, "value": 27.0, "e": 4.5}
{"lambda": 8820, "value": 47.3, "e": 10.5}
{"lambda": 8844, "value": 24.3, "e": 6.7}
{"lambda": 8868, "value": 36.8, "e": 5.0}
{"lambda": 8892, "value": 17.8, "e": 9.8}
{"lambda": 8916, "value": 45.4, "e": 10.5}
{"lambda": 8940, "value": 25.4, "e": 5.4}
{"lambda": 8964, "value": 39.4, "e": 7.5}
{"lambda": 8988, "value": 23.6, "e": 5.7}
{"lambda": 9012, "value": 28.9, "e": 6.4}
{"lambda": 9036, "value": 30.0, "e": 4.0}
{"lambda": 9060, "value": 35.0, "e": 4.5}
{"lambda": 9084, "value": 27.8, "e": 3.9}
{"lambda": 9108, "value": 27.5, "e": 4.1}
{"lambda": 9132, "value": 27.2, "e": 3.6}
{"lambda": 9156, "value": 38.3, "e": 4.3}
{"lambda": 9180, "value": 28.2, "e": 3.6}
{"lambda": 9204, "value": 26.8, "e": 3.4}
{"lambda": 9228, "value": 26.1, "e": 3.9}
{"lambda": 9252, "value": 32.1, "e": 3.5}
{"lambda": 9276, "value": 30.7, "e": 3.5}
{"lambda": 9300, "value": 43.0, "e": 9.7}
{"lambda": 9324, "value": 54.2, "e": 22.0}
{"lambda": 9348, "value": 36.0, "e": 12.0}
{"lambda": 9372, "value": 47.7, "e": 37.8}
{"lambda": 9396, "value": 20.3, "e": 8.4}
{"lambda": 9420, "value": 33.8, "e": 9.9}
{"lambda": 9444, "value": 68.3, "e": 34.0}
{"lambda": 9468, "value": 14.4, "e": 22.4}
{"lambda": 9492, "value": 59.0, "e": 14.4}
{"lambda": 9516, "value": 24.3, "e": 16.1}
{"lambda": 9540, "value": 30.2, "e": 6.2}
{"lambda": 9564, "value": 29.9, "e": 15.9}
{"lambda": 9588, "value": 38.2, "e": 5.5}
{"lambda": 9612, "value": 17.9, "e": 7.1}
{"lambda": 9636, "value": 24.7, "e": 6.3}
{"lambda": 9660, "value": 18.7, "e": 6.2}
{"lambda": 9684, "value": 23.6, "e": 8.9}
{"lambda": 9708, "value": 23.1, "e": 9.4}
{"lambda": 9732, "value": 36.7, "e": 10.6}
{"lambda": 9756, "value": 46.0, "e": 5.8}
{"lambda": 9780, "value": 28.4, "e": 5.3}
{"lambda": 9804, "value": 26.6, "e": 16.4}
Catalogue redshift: 1.32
